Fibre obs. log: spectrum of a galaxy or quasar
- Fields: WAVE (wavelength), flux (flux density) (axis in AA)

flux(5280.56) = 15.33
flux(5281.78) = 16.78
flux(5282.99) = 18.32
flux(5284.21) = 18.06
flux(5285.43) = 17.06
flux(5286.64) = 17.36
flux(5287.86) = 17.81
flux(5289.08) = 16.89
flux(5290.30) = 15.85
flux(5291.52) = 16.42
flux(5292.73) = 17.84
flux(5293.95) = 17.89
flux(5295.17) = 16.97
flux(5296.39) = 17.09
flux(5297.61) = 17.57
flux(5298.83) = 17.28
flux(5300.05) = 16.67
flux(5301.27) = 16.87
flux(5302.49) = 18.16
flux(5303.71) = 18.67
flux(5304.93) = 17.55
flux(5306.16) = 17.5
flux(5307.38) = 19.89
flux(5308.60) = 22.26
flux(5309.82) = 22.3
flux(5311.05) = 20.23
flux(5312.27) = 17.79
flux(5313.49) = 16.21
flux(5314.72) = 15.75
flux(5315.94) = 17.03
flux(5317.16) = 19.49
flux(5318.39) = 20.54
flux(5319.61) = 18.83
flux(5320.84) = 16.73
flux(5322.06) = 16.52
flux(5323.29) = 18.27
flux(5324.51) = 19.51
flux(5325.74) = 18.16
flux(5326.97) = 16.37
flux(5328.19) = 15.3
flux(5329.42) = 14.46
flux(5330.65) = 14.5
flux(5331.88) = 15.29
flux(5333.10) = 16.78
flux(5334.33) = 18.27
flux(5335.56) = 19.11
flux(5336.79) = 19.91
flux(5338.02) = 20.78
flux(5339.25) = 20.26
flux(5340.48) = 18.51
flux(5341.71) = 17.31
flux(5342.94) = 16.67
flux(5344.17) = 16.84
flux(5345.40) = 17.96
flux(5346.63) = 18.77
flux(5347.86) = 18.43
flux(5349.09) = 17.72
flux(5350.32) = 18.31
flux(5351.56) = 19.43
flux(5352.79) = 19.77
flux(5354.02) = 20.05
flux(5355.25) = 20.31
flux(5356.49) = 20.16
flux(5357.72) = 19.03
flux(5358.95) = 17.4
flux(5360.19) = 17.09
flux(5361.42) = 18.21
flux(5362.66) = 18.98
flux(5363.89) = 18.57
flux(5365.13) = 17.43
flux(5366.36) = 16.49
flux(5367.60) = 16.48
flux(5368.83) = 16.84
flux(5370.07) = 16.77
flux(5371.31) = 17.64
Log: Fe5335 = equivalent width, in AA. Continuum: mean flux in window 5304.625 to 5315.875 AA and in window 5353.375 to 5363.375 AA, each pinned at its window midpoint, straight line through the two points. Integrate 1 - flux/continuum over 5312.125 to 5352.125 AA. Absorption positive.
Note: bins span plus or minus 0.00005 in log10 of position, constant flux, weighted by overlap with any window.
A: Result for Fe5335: 2.3 AA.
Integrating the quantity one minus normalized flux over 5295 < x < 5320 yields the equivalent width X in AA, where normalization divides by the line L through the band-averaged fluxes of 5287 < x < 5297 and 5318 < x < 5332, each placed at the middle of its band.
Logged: -1.9 AA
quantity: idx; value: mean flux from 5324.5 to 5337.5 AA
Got 17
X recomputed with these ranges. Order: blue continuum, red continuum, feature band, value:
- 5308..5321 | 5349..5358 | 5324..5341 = 1.34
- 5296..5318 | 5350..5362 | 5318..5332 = 1.12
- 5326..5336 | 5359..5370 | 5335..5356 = -2.56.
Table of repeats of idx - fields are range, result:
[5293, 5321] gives 18.2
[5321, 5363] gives 18.1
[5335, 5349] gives 18.6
